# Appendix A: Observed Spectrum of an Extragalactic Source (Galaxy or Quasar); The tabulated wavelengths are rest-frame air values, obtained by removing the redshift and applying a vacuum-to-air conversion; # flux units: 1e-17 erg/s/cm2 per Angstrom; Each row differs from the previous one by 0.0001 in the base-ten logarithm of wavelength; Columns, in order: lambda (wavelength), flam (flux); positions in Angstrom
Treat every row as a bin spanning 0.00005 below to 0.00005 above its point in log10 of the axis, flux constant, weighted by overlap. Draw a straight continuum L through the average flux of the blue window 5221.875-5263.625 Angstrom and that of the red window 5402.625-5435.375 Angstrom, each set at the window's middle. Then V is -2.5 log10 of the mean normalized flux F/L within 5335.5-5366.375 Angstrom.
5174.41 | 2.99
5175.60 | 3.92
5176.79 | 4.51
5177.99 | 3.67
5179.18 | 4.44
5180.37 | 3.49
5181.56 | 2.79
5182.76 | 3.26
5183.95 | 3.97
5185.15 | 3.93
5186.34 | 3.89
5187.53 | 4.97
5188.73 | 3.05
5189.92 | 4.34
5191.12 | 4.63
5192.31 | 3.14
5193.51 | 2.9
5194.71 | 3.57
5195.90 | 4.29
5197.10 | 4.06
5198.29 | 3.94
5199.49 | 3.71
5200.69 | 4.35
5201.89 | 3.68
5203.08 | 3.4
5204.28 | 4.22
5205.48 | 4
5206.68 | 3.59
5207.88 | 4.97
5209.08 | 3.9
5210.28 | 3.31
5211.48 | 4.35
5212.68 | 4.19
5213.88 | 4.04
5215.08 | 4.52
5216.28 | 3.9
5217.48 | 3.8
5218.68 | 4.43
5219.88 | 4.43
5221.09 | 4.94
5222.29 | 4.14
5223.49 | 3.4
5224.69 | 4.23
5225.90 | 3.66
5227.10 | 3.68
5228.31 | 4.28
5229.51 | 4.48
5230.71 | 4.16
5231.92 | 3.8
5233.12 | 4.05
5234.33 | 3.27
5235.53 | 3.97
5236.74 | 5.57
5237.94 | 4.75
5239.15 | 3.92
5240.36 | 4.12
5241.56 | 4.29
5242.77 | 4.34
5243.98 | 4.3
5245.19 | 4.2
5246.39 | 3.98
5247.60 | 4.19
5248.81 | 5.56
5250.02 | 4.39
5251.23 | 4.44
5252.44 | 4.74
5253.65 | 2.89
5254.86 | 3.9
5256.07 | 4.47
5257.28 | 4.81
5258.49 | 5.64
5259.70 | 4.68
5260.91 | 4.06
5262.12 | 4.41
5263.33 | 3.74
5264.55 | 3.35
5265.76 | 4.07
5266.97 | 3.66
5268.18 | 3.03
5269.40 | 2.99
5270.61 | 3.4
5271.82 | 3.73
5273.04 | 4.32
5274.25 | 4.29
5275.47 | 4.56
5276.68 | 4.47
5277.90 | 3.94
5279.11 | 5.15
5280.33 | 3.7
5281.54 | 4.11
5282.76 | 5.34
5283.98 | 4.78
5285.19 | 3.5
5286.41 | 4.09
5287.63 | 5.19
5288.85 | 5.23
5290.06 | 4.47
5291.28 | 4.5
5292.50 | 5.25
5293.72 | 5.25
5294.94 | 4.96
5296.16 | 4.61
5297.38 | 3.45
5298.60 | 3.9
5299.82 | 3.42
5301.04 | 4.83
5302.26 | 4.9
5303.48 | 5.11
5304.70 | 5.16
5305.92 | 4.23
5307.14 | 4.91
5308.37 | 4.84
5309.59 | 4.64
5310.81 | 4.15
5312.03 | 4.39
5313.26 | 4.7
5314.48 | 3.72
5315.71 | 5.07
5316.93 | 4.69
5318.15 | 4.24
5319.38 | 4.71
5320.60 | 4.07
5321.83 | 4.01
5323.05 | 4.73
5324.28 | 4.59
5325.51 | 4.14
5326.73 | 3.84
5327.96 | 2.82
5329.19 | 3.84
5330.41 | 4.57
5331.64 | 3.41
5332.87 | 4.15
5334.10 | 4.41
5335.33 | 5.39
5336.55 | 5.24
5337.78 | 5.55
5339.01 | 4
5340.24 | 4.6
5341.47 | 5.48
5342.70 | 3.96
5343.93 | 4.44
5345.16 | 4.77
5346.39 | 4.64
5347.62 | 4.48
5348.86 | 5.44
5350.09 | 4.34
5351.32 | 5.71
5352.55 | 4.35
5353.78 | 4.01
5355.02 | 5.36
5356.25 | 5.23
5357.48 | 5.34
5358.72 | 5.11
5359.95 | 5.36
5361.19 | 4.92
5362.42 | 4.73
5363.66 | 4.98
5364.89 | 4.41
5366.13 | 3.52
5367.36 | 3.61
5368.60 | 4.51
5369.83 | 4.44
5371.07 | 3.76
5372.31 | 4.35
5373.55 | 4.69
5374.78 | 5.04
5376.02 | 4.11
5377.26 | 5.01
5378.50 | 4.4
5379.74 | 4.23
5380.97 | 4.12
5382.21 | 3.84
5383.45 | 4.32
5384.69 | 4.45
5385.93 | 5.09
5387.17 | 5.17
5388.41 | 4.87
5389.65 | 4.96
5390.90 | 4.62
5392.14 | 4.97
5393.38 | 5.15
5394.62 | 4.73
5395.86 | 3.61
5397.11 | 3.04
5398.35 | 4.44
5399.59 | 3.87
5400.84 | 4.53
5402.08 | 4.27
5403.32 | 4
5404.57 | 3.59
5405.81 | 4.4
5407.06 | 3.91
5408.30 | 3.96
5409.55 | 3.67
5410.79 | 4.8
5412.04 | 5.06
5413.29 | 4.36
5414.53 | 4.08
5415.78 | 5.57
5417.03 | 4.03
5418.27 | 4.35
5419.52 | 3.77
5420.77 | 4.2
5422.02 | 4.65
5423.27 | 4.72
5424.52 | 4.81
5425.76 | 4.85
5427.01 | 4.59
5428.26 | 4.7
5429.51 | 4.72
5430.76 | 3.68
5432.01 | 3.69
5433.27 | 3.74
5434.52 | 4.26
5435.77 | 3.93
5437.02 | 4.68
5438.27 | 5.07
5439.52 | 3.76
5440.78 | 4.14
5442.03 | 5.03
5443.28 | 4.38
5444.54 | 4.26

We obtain -0.13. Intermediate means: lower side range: 4.25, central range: 4.82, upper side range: 4.31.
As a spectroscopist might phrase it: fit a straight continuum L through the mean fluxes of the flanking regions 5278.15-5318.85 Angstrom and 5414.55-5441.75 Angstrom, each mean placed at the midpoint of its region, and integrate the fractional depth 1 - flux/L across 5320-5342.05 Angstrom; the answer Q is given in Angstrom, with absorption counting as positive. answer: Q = 0.6 Angstrom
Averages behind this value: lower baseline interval 4.56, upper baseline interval 4.38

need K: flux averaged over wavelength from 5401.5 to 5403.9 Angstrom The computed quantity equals 4.14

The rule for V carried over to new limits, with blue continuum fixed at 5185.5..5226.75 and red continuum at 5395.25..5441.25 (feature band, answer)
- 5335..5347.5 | -0.151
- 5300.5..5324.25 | -0.114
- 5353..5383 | -0.086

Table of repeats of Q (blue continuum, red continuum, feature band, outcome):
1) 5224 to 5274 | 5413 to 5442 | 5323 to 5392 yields -4.5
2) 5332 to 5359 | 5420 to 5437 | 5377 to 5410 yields 1.5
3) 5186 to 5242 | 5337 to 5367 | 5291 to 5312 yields -0.4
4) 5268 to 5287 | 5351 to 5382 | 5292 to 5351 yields -2.2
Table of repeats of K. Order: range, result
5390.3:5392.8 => 4.81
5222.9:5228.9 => 3.85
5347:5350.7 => 4.75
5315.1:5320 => 4.68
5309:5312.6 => 4.4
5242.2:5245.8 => 4.28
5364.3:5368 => 3.84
